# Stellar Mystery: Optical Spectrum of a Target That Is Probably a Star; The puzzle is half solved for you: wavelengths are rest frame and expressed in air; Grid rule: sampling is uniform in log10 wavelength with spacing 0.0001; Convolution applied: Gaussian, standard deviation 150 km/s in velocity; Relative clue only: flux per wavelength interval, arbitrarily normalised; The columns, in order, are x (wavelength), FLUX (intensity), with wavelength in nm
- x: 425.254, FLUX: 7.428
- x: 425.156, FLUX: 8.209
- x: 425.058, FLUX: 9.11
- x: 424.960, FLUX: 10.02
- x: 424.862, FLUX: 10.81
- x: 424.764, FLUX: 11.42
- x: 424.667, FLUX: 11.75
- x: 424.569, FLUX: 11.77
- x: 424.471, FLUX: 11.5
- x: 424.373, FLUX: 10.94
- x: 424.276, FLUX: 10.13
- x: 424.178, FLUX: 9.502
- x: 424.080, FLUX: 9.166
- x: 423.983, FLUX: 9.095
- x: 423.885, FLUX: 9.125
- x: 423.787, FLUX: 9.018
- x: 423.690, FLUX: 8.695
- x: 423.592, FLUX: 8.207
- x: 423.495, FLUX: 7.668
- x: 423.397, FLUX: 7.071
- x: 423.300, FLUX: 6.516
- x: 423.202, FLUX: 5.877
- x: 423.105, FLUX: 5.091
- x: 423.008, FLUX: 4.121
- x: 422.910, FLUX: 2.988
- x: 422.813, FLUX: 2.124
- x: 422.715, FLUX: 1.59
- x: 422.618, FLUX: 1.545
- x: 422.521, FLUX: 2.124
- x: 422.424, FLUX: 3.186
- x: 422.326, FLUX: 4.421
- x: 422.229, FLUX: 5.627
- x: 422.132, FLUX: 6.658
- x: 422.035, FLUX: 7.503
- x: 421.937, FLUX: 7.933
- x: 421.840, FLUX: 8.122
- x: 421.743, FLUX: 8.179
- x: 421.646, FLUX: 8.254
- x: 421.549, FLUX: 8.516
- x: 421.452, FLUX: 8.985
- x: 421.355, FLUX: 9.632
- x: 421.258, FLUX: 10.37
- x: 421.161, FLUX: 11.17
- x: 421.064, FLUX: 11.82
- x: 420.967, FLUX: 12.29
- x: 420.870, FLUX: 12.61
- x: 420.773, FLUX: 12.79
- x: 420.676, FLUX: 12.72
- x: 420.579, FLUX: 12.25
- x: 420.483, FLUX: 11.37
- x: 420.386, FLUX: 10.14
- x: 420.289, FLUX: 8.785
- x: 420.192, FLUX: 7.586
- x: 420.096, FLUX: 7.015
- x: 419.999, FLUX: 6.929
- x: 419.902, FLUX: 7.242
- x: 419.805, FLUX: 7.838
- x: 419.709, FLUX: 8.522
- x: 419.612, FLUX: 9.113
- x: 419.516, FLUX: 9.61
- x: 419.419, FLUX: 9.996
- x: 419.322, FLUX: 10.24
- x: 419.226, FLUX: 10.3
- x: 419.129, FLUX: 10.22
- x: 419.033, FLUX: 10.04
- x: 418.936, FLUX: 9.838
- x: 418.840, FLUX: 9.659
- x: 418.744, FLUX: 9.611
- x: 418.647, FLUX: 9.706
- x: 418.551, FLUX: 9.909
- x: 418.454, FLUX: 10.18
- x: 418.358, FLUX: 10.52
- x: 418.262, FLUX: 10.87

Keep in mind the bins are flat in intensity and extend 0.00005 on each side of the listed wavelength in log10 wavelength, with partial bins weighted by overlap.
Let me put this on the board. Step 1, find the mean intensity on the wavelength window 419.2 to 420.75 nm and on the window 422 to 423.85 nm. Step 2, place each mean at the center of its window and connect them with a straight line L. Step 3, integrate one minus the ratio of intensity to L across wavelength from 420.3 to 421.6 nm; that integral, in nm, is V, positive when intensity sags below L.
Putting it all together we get -0.487 nm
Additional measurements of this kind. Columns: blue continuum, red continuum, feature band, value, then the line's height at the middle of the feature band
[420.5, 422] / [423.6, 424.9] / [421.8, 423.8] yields 0.94 nm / 10.3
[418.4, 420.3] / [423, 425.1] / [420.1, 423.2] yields 0.47 nm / 9.08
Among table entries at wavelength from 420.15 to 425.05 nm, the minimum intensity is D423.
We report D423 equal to 1.545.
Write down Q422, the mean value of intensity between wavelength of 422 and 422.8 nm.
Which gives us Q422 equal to 3.94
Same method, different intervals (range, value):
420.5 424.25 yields 7.74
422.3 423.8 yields 4.93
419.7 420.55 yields 8.47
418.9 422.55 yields 8.98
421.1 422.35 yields 8.22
